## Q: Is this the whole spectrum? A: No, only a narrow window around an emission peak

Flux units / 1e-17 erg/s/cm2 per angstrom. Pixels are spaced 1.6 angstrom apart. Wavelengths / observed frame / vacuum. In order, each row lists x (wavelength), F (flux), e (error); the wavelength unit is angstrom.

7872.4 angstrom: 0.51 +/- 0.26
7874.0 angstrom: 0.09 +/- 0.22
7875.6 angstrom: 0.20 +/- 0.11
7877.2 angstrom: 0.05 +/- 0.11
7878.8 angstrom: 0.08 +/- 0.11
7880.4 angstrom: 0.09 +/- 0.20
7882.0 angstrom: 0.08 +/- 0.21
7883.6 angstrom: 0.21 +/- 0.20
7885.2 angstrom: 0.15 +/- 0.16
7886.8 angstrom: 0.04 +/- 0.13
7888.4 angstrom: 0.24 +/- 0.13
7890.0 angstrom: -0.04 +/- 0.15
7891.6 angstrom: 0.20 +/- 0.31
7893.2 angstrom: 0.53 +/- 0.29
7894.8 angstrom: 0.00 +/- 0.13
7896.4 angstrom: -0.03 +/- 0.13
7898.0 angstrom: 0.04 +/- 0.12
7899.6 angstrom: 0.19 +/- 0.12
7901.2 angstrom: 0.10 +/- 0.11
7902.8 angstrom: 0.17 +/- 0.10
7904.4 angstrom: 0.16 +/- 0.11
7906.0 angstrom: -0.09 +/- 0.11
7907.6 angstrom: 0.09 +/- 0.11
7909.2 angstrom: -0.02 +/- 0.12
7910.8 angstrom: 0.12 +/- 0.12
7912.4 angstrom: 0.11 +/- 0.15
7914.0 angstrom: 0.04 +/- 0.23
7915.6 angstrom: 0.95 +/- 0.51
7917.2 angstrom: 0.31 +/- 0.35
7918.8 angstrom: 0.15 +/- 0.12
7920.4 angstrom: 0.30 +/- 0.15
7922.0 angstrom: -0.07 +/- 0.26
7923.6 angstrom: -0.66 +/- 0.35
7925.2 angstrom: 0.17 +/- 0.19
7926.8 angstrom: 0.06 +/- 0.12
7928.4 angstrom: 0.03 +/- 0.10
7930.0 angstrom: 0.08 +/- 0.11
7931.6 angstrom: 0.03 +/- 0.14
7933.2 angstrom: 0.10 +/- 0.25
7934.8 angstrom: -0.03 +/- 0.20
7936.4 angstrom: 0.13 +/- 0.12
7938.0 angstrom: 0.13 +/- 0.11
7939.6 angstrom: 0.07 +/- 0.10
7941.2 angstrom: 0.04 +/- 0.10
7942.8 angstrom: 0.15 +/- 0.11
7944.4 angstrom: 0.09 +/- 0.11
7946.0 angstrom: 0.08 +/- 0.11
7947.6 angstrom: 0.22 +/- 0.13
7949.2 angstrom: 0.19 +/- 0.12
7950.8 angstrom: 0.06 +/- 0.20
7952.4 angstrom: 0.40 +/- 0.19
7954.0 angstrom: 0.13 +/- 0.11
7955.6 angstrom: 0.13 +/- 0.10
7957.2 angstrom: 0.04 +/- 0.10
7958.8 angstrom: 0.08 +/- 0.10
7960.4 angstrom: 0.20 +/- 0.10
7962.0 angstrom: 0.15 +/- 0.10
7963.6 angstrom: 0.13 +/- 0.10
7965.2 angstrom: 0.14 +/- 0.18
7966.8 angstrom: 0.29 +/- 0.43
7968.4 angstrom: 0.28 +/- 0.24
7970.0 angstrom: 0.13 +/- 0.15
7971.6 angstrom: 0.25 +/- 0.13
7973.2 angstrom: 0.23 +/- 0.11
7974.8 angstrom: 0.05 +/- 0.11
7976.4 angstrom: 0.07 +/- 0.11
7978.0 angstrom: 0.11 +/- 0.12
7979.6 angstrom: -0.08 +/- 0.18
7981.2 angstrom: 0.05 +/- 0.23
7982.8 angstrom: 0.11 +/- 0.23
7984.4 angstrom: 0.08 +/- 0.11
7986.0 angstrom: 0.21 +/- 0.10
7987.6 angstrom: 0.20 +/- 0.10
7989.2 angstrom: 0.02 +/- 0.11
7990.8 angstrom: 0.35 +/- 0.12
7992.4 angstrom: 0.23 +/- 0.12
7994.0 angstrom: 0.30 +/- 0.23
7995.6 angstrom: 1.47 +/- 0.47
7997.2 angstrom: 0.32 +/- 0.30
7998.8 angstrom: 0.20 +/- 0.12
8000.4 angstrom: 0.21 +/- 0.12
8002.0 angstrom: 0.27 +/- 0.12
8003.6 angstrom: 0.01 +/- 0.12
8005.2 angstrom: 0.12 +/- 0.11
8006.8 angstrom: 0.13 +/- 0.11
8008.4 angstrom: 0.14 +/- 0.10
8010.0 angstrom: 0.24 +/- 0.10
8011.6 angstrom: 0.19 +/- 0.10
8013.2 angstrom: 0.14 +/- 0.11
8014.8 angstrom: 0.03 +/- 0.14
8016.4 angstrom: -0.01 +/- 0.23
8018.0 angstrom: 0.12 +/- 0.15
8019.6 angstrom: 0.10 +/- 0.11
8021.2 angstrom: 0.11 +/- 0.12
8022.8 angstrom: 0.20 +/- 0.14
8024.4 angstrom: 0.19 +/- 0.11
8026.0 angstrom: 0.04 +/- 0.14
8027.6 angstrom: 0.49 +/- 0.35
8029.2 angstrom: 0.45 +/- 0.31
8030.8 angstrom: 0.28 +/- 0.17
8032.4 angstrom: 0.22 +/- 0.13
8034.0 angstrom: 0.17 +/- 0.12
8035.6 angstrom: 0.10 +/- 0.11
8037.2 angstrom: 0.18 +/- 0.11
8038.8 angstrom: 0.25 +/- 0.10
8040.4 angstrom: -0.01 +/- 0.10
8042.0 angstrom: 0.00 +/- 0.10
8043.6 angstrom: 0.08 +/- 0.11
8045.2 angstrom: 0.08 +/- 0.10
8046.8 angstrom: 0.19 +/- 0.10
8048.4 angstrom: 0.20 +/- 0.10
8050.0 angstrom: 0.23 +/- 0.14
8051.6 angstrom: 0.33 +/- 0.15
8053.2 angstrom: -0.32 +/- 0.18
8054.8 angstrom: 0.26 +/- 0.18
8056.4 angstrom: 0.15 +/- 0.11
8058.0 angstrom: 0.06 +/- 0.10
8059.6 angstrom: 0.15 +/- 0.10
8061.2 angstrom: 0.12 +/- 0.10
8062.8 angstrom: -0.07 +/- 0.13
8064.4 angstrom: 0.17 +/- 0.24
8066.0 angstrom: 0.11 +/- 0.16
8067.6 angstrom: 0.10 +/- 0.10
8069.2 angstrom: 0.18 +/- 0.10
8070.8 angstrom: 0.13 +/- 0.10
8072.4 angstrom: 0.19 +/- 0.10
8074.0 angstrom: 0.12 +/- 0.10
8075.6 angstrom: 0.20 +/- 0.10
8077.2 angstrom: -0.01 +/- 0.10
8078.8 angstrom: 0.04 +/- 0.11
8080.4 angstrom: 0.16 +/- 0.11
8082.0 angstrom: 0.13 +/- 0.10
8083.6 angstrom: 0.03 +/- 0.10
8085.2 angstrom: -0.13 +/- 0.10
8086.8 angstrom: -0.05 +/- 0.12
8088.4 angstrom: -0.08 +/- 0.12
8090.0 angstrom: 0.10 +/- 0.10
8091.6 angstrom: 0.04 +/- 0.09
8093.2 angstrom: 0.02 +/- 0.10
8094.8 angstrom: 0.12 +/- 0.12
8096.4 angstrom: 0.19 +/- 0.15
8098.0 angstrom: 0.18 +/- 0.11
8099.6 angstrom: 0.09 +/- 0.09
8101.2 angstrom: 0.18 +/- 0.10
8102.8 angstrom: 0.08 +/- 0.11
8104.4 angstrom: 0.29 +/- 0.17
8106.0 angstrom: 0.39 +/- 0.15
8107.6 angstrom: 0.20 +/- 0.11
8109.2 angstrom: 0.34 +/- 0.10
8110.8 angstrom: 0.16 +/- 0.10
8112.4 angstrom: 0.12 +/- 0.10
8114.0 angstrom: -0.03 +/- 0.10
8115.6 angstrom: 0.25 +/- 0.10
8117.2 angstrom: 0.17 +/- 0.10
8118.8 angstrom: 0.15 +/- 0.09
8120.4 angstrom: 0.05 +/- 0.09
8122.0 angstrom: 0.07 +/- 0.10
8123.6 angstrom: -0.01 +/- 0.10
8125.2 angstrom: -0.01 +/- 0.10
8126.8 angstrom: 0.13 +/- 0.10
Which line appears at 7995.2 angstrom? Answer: H-gamma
